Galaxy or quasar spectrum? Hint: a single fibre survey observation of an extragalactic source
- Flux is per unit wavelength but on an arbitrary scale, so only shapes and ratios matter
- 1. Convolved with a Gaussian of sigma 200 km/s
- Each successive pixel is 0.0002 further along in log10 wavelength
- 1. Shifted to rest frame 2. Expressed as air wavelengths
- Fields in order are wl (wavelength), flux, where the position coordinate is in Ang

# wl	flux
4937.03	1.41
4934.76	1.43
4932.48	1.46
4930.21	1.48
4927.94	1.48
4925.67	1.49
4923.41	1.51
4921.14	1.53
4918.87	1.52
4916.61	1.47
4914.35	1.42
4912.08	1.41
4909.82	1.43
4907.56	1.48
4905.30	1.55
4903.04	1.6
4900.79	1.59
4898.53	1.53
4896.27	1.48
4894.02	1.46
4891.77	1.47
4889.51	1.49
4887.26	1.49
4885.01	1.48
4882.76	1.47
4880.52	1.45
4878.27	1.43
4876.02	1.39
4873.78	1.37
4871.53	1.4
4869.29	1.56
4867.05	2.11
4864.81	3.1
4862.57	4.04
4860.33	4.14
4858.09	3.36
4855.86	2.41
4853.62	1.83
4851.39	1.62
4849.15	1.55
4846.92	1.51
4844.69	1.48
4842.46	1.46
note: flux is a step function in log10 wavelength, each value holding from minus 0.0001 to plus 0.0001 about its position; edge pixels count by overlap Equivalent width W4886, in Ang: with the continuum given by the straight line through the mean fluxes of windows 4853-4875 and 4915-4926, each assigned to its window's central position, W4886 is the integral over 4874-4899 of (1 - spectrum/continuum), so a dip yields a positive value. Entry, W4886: 7.7 Ang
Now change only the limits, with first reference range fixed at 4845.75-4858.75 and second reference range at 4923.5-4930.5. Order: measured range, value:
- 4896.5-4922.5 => 1.71 Ang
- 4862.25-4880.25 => -0.49 Ang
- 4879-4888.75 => 1.70 Ang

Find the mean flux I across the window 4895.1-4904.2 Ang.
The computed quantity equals 1.55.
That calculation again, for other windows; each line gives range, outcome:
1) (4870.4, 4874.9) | 1.39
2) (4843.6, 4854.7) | 1.6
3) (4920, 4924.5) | 1.52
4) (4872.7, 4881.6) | 1.41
